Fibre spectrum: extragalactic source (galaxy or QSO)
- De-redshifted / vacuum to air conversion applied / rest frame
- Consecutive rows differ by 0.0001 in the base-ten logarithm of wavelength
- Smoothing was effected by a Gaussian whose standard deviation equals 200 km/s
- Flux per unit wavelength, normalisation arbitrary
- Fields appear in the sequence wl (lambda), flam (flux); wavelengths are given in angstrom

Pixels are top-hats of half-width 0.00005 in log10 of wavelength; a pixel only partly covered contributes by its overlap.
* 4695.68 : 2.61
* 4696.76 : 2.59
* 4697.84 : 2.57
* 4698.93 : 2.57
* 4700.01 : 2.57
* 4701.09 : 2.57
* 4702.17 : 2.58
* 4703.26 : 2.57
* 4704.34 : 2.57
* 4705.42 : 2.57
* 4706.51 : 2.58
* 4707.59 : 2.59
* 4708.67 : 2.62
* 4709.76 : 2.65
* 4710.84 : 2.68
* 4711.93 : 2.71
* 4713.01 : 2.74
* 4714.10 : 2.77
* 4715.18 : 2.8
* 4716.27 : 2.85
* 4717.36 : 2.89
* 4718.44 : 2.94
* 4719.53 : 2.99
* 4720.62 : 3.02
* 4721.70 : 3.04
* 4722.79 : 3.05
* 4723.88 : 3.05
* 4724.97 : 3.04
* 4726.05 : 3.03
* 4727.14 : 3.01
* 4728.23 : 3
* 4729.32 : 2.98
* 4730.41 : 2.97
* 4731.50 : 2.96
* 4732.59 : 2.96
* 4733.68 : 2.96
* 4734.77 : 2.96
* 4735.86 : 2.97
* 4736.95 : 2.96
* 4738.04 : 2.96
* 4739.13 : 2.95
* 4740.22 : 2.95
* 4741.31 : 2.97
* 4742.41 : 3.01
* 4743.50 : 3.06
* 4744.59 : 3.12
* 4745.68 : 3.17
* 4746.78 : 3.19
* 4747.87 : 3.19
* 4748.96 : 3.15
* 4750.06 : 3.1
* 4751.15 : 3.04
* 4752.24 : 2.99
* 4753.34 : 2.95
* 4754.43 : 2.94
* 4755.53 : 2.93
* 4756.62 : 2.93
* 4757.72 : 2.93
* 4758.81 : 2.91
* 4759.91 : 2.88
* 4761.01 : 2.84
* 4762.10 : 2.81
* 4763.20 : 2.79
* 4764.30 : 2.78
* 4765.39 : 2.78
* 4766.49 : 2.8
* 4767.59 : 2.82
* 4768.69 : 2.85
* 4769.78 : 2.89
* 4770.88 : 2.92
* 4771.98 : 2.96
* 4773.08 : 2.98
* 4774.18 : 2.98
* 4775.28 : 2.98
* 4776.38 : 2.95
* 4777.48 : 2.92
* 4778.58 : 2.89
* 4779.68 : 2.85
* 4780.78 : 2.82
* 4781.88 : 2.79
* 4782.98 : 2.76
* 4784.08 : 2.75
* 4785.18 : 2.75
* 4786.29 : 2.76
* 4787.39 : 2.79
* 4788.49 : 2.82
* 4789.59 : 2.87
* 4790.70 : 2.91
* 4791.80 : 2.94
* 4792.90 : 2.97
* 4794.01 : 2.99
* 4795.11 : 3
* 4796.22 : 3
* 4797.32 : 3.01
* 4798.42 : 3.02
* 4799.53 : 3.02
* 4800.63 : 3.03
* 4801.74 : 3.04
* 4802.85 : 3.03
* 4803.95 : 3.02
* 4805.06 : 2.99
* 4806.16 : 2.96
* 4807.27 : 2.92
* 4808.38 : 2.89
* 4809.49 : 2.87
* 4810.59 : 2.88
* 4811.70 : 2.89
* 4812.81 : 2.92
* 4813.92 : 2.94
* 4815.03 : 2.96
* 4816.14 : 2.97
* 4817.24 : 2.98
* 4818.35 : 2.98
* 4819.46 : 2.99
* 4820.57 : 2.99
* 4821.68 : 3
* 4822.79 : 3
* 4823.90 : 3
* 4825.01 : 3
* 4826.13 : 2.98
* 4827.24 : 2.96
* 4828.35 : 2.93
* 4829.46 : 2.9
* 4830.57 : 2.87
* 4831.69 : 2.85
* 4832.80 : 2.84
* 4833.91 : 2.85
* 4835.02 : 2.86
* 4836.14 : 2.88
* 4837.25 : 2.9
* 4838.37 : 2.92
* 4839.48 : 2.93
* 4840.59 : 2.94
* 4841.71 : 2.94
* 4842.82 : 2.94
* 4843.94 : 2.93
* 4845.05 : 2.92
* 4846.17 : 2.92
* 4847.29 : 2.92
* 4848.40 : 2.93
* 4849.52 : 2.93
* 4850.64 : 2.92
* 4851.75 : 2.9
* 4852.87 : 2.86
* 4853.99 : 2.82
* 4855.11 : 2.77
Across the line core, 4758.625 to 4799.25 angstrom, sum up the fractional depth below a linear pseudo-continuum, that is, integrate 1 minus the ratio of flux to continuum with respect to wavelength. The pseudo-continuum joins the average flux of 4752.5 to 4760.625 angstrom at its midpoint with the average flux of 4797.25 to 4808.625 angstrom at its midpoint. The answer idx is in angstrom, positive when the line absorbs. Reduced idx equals 1.1 angstrom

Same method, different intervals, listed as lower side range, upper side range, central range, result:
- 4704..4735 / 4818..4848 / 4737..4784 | -0.8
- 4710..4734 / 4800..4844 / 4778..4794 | 0.5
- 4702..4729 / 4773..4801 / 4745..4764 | -0.8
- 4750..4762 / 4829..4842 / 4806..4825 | -0.3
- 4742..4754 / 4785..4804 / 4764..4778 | 0.6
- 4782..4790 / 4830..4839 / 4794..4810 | -1.0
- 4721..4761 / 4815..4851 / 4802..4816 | 0.0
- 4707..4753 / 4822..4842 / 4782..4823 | -0.1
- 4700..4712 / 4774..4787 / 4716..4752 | -4.3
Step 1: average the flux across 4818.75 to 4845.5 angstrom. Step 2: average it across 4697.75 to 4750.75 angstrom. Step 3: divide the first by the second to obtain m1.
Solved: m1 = 1.02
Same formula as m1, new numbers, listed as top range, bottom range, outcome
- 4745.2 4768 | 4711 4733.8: 1.00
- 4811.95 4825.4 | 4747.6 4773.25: 1.02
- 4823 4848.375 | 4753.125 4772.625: 1.02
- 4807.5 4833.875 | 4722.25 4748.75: 0.97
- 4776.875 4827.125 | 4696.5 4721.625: 1.08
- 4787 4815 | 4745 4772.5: 1.00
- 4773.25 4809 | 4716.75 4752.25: 0.97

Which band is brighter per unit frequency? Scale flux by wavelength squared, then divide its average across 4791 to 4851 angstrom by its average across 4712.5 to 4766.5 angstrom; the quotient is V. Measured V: 1.03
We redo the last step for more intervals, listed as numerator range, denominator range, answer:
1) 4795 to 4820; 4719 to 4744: 1.02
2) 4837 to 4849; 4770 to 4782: 1.03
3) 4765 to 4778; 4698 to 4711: 1.15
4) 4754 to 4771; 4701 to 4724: 1.06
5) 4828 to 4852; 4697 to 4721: 1.14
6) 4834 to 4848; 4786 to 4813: 1.01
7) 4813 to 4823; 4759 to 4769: 1.08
